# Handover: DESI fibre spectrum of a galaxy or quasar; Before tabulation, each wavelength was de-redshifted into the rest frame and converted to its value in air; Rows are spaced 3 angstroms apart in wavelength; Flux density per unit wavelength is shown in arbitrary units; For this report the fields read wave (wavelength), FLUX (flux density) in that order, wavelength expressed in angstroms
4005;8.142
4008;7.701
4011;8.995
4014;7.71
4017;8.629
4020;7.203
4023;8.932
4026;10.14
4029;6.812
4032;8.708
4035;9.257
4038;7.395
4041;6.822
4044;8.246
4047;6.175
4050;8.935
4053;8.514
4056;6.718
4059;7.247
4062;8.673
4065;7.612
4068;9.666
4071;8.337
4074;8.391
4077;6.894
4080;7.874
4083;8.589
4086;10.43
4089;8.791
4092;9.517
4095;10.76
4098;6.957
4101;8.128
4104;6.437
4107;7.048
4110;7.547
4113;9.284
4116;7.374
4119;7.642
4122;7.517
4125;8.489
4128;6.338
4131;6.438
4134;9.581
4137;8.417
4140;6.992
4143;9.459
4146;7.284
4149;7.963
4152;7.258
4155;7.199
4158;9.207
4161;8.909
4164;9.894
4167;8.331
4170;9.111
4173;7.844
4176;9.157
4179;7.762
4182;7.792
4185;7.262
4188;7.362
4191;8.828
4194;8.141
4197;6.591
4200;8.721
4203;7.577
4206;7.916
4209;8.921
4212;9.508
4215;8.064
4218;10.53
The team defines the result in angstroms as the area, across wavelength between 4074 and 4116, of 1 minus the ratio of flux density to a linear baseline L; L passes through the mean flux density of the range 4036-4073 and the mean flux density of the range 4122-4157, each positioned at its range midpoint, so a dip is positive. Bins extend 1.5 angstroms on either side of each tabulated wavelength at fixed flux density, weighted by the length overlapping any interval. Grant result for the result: -2.5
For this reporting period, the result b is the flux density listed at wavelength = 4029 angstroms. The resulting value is 6.812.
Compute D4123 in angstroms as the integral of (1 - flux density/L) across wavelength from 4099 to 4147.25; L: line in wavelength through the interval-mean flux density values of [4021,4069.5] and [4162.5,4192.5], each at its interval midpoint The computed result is 2.9 angstroms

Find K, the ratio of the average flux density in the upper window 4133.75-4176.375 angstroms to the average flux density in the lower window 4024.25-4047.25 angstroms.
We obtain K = 1.0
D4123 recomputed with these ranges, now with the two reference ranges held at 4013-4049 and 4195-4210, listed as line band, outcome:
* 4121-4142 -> 0.61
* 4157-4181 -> -2.44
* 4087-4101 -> -1.72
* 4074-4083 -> 0.27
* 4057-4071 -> -0.43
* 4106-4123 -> 0.45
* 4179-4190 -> 0.49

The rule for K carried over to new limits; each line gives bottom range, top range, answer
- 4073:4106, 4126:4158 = 0.92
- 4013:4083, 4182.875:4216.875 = 1.01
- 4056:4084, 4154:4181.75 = 1.07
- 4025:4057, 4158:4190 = 1.05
